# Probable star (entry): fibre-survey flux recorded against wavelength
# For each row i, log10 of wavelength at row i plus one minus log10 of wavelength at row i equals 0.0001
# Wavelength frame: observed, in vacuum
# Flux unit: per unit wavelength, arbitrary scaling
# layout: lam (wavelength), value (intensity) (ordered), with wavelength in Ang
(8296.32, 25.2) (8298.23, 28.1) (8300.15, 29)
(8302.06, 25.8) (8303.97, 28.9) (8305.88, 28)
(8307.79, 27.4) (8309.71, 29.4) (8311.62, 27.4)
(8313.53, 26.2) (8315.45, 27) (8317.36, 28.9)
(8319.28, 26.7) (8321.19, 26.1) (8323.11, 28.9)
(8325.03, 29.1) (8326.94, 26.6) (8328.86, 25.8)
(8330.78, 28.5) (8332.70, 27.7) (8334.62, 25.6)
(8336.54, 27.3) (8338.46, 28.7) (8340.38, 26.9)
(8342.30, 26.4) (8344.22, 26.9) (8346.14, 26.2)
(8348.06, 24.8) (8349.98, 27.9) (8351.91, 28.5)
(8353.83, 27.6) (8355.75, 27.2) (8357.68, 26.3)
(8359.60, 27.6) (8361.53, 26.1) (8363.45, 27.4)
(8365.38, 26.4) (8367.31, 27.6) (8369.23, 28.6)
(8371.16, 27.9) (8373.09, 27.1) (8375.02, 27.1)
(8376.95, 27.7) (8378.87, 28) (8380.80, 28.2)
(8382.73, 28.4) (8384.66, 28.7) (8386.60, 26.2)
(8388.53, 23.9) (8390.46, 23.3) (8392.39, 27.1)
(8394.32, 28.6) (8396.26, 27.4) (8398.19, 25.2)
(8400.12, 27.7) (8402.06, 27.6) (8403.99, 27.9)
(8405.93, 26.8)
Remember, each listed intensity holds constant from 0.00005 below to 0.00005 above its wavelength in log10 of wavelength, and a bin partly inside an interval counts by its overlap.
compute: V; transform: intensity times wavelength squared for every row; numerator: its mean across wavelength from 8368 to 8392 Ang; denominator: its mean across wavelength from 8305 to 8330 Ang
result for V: 1.00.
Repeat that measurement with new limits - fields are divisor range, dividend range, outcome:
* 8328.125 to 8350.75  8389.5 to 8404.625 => 1.01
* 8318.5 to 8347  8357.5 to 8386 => 1.02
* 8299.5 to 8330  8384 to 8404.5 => 0.98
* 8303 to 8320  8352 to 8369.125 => 0.99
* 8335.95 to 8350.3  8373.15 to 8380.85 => 1.04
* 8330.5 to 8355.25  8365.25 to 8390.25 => 1.01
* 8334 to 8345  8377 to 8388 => 1.04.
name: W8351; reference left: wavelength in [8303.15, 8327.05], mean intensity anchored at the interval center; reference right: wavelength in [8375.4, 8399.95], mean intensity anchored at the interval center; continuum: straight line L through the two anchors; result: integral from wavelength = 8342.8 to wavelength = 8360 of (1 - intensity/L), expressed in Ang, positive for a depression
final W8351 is 0.2 Ang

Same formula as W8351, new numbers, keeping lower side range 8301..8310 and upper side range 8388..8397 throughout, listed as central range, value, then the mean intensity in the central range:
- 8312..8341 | 0.06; 27.3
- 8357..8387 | -1.10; 27.5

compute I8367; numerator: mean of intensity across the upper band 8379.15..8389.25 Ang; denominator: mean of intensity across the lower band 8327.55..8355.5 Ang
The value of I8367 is 1.0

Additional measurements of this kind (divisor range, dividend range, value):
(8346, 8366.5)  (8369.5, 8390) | 1.01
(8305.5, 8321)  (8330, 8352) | 0.98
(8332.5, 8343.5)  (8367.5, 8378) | 1.02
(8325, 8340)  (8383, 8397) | 0.97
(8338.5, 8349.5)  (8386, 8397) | 0.98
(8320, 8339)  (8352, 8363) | 0.99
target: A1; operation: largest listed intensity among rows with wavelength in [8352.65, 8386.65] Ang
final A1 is 28.7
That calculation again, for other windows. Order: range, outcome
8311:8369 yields 29.1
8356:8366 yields 27.6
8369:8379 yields 28.6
